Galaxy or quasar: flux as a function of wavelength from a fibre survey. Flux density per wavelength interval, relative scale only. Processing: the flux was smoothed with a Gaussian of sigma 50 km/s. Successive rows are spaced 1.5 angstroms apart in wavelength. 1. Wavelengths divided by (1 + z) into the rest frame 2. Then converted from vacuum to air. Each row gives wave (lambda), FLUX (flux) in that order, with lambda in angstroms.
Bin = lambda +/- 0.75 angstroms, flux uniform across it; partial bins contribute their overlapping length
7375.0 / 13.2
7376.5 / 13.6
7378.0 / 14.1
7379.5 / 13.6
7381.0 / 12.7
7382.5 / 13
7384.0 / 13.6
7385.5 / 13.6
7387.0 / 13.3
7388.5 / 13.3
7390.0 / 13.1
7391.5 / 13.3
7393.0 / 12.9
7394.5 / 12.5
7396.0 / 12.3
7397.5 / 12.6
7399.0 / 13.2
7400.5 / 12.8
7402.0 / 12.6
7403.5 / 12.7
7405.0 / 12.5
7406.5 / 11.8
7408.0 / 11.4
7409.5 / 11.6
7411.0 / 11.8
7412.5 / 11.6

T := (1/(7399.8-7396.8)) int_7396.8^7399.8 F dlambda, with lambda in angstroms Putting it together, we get 12.9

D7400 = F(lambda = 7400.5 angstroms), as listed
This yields 12.8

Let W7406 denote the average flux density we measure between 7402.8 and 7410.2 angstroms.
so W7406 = 12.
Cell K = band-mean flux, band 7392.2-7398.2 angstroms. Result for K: 12.6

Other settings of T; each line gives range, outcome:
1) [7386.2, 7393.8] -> 13.2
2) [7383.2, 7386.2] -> 13.6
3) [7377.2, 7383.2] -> 13.4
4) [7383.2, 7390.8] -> 13.4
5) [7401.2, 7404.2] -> 12.7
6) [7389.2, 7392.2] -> 13.2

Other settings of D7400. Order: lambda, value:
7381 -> 12.7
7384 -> 13.6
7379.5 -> 13.6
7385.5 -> 13.6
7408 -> 11.4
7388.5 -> 13.3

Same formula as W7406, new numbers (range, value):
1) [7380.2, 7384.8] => 13.1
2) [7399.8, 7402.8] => 12.7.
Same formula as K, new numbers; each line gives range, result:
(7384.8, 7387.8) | 13.4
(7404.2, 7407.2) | 12.2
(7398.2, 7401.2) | 13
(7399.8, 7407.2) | 12.5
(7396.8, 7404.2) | 12.8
